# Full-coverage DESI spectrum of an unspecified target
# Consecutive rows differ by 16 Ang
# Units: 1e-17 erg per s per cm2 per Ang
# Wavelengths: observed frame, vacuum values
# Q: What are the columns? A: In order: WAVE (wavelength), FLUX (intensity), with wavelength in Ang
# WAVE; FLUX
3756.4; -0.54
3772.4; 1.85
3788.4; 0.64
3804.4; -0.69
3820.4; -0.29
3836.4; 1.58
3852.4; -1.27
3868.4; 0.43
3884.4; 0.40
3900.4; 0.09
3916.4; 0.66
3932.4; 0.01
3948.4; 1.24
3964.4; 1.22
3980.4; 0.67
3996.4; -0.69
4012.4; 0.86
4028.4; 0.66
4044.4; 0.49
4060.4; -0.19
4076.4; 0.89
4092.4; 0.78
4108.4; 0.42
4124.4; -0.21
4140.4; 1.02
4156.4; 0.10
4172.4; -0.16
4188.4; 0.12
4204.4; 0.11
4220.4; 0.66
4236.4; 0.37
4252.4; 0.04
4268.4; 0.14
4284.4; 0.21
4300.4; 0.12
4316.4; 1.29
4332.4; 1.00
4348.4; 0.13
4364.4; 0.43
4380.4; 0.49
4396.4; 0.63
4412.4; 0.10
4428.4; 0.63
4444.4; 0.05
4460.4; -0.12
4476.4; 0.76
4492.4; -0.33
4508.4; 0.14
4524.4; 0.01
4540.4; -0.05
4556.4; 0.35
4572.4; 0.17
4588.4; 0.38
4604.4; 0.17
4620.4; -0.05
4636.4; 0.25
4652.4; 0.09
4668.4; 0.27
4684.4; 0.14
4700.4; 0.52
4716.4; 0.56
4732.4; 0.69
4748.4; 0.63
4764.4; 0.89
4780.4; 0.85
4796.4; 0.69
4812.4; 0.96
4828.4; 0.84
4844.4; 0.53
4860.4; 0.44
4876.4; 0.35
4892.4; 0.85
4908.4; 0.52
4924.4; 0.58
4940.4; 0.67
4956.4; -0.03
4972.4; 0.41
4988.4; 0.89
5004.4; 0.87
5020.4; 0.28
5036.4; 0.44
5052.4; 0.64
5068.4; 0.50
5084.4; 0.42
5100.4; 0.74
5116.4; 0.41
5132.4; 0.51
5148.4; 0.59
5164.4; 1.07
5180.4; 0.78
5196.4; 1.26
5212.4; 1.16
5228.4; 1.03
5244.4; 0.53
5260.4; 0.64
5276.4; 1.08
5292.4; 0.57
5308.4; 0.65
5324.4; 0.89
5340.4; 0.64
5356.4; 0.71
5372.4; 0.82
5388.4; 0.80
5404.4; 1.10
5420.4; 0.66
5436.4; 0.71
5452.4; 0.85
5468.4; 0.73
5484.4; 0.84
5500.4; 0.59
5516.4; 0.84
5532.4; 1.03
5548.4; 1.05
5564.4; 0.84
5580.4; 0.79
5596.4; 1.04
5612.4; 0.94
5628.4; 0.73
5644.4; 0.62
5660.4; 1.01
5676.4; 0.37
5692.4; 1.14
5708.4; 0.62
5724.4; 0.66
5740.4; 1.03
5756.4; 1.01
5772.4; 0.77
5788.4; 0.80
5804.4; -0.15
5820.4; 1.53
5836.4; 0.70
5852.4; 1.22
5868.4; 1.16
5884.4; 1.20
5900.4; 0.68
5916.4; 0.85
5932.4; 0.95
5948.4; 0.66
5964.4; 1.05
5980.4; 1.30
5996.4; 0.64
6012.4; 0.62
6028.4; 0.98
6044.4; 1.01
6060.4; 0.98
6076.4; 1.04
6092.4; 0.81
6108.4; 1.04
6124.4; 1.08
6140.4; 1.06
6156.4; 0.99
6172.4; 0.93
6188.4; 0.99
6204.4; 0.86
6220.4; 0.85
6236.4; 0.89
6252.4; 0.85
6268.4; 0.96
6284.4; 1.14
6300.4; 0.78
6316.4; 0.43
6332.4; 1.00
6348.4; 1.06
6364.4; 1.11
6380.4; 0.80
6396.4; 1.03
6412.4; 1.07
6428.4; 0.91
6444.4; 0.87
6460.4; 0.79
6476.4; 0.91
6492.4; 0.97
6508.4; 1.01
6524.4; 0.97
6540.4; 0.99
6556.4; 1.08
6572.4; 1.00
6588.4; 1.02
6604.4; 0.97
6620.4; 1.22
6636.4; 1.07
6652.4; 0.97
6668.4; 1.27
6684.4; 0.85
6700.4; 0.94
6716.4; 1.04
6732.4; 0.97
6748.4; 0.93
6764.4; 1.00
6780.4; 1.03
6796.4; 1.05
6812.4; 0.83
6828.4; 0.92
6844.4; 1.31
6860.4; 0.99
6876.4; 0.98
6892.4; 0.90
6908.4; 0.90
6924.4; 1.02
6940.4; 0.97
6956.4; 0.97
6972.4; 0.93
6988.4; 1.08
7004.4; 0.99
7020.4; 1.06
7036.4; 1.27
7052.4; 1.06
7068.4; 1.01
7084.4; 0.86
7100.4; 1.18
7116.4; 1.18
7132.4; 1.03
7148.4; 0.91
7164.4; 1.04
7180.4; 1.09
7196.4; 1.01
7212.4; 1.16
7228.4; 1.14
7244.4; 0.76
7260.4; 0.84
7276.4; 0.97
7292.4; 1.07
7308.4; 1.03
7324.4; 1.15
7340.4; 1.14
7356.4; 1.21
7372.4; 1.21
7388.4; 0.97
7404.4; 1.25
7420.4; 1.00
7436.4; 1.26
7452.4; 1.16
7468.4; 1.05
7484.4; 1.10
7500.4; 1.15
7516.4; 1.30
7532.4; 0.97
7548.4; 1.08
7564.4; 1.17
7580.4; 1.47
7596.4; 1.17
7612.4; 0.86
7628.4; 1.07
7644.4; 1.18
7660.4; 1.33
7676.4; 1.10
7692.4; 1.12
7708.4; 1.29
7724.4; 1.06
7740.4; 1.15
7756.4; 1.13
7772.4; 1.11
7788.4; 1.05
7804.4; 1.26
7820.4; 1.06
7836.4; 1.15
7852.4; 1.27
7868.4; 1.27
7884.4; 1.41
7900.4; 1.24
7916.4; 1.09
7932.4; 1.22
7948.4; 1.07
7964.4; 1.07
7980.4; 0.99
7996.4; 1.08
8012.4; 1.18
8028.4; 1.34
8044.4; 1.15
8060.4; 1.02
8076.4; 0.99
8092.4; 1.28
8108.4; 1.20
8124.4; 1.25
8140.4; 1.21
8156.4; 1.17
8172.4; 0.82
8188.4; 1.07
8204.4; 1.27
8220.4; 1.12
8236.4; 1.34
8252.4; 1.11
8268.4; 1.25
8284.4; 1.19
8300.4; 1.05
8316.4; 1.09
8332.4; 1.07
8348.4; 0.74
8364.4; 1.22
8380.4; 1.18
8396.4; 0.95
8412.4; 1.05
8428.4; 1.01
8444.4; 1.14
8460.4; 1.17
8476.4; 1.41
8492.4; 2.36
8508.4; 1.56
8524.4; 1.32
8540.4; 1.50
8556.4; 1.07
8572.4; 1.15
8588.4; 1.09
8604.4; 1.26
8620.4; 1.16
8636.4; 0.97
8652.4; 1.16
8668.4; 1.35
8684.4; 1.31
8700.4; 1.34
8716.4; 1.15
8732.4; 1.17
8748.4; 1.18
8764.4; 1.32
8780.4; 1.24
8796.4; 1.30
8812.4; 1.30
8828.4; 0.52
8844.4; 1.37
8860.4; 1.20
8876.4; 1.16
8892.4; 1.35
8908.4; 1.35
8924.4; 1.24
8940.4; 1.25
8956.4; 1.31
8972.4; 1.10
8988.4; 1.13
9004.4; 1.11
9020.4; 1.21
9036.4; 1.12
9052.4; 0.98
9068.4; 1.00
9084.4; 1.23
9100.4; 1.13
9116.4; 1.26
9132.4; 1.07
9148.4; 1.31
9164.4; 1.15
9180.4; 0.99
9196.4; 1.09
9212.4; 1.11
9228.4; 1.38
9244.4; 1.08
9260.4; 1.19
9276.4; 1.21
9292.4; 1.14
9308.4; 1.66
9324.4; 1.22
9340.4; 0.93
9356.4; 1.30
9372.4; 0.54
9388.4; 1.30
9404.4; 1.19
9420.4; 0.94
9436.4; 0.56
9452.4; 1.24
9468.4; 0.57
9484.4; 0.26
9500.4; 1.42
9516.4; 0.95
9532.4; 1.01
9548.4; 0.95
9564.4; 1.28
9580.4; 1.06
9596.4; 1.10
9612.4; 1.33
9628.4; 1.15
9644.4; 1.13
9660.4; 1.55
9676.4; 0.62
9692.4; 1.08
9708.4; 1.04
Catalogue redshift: 0.29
